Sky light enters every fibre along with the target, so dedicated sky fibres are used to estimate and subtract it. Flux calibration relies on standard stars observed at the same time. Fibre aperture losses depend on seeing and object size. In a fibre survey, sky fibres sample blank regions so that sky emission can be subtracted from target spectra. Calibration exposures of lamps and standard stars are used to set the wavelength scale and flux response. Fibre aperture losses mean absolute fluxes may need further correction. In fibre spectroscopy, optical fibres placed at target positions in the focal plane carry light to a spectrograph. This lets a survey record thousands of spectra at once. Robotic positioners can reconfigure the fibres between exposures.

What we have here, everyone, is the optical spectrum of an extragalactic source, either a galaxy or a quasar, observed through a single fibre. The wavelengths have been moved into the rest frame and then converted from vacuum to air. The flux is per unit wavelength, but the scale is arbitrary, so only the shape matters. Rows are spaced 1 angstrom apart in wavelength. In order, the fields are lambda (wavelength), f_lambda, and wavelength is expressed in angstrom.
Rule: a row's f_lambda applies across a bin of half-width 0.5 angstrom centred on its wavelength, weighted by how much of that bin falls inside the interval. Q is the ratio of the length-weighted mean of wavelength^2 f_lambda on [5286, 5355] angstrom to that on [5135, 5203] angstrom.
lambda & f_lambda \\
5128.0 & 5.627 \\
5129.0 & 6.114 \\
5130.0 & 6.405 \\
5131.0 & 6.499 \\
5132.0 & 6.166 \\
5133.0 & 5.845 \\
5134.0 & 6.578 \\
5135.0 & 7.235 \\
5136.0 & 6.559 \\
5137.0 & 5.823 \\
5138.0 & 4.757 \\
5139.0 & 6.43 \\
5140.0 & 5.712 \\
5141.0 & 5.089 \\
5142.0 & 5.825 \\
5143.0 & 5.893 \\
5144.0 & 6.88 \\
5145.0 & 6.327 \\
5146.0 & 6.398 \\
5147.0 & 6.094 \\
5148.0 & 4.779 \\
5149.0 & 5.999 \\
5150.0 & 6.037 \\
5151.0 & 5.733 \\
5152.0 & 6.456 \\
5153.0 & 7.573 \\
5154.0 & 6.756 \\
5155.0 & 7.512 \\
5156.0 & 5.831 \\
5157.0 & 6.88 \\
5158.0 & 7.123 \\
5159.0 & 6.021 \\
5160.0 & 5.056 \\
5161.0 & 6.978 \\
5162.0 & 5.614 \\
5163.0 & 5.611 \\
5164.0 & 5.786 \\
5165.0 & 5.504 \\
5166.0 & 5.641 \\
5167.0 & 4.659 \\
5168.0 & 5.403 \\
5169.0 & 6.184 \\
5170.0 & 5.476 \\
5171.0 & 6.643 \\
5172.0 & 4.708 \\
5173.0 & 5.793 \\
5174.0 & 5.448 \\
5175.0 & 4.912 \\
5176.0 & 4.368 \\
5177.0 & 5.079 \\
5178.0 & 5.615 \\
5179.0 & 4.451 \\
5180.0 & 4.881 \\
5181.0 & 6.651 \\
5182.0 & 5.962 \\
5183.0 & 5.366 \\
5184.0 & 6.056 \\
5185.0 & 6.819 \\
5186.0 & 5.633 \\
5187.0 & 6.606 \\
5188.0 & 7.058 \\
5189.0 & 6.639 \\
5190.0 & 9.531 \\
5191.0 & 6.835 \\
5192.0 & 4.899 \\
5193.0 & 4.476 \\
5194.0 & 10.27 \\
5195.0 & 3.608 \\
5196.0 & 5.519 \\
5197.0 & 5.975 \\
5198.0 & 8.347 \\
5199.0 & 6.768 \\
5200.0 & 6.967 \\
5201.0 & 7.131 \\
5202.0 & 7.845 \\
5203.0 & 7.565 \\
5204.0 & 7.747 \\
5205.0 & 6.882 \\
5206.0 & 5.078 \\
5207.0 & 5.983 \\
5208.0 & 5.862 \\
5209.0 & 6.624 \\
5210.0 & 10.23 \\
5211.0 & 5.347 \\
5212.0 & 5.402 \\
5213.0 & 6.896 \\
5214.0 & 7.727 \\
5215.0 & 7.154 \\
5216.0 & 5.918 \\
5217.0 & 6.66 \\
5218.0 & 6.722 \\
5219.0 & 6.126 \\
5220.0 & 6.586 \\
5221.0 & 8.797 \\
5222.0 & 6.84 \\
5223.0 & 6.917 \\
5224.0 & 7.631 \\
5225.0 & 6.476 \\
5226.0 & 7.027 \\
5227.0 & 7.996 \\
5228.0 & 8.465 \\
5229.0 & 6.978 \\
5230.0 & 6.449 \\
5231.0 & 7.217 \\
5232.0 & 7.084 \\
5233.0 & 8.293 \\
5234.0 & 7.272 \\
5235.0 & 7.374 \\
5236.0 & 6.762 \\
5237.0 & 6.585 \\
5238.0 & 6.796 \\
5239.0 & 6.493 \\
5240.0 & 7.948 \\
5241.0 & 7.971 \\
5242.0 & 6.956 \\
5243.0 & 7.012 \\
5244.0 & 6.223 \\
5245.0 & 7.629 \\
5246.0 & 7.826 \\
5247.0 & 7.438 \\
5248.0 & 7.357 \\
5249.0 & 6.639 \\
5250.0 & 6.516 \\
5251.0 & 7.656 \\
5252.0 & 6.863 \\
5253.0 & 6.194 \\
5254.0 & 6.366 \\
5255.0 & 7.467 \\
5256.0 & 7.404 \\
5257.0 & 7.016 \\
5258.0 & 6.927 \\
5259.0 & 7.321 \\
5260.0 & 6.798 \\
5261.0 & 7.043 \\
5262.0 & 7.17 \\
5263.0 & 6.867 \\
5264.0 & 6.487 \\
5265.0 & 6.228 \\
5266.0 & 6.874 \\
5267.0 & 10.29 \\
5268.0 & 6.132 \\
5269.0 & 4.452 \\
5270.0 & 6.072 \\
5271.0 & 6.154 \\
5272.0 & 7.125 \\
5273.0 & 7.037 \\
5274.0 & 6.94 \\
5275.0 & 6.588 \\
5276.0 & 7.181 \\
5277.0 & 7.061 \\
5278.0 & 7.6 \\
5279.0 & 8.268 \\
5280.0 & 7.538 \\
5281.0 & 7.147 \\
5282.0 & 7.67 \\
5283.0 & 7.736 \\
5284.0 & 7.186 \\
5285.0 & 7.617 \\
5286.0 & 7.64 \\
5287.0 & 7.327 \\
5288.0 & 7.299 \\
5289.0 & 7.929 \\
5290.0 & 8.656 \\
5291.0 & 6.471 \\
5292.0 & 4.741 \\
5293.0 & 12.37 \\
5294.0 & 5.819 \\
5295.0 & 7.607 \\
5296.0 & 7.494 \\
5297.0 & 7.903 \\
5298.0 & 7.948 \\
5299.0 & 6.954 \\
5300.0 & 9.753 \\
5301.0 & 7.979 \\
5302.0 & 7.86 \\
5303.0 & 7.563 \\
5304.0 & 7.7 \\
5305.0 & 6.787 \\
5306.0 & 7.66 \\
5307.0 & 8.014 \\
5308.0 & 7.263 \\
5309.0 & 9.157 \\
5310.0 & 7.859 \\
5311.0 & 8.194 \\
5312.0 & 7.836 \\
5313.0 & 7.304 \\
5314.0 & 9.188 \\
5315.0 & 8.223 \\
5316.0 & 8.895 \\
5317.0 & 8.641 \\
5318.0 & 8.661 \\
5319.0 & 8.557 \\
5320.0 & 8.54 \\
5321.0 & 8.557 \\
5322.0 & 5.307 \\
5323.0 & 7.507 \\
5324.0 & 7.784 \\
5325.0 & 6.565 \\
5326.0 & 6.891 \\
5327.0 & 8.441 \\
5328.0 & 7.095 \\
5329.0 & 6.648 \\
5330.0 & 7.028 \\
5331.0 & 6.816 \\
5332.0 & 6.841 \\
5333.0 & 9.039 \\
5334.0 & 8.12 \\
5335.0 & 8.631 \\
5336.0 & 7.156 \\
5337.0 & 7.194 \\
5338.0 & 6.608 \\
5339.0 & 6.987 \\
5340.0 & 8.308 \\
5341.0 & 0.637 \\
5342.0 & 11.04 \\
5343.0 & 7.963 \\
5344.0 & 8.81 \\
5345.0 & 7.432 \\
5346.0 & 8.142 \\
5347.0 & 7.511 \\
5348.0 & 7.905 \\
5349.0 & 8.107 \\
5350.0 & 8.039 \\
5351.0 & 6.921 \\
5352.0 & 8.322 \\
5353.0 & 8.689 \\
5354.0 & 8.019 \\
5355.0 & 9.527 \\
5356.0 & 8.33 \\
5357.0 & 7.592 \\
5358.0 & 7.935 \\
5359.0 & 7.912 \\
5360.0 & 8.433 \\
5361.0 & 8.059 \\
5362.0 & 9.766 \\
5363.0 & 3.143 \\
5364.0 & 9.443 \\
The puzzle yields 1.3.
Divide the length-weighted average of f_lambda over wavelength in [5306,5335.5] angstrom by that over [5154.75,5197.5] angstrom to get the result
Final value 1.32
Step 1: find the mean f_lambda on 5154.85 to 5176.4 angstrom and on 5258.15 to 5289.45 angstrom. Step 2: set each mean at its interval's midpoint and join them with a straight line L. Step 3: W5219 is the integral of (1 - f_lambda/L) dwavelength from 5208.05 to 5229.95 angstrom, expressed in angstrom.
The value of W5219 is -2.1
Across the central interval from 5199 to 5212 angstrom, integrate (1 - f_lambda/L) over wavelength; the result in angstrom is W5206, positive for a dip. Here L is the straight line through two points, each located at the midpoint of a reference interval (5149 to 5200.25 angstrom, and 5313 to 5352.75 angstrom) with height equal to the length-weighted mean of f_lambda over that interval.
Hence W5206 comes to -1.0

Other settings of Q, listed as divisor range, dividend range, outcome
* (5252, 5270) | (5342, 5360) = 1.23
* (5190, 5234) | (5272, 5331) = 1.15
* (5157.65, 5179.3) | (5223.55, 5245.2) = 1.33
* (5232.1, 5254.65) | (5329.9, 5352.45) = 1.10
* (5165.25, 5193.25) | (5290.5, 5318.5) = 1.44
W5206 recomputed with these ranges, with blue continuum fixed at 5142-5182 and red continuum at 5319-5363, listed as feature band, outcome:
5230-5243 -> -1.14 angstrom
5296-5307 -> -0.82 angstrom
